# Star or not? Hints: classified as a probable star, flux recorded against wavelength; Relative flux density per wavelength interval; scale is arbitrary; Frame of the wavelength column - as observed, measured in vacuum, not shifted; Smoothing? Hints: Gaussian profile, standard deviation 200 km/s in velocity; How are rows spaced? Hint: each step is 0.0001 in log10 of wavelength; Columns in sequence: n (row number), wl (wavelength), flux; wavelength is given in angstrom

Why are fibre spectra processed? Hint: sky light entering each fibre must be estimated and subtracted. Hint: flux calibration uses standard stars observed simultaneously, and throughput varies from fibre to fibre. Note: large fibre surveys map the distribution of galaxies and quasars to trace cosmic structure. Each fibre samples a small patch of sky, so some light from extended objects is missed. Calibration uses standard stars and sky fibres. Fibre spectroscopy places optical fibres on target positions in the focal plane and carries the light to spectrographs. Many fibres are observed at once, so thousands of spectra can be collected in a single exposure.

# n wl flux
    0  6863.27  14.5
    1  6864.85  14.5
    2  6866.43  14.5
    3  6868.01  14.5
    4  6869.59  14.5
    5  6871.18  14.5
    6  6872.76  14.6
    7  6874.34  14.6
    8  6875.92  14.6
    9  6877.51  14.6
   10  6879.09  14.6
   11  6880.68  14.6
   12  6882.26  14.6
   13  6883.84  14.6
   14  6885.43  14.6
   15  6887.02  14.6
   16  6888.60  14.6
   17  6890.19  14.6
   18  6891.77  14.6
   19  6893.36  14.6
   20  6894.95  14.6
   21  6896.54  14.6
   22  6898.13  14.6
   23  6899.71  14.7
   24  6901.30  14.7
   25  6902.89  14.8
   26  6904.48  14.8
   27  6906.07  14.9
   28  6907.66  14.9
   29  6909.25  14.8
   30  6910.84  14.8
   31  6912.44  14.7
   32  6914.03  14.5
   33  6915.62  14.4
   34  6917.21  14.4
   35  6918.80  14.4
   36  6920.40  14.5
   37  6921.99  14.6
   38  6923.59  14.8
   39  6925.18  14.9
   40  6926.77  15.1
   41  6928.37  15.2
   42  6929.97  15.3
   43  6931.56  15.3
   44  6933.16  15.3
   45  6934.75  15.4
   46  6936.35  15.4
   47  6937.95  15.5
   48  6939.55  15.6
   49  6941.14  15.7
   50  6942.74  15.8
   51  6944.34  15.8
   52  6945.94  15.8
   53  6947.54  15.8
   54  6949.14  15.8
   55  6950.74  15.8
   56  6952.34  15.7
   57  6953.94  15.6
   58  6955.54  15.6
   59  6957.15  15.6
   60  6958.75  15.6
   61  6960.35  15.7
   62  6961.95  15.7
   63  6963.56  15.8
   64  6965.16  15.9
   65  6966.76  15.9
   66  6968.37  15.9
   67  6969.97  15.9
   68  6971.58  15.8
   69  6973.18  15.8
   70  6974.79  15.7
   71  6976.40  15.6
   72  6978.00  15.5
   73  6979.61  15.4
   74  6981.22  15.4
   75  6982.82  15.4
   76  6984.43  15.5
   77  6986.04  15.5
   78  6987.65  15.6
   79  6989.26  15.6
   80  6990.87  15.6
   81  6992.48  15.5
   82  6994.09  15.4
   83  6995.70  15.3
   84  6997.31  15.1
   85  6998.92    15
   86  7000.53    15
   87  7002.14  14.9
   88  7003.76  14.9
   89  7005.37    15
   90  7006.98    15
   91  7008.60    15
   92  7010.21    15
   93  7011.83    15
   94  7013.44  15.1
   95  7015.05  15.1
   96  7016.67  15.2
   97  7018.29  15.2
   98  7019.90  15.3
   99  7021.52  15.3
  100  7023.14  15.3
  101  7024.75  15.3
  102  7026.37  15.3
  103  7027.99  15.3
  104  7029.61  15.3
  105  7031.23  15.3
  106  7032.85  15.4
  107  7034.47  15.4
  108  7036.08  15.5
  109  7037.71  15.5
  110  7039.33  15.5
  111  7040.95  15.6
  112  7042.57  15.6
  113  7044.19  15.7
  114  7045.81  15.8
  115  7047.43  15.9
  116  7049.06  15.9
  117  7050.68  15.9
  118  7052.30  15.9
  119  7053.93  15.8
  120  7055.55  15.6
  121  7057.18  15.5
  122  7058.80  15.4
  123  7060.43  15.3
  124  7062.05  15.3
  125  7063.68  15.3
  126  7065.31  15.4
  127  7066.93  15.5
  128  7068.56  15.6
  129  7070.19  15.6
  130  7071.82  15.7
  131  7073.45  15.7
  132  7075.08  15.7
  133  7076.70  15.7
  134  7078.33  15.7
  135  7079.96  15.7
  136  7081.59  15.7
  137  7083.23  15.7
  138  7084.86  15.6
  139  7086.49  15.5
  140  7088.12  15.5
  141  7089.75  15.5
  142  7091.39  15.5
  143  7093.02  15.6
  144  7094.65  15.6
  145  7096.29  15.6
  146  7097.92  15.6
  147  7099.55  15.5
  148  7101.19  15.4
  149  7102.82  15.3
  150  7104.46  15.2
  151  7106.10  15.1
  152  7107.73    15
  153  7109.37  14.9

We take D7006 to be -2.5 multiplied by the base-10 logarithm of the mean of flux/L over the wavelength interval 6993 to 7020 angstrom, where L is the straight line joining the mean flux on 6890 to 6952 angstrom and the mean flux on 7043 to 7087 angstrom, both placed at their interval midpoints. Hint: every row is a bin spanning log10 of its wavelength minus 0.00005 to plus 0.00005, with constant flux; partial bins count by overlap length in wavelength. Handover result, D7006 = 0.02 mag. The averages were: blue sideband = 15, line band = 15.1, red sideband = 15.6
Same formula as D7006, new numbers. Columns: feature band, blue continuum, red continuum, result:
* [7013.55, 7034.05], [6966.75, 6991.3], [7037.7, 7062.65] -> 0.026 mag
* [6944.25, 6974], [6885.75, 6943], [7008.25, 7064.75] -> -0.048 mag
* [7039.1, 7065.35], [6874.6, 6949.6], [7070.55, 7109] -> -0.016 mag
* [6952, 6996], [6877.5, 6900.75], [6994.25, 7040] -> -0.044 mag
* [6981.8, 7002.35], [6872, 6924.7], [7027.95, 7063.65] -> -0.009 mag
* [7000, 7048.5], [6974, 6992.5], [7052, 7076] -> 0.017 mag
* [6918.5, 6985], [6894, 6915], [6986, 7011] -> -0.039 mag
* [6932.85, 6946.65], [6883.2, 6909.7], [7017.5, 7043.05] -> -0.049 mag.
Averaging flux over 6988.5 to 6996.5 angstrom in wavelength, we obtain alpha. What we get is 15.5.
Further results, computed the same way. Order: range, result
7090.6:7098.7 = 15.6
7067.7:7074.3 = 15.6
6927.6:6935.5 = 15.3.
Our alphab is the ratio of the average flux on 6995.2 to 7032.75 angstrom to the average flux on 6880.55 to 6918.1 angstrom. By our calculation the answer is 1.0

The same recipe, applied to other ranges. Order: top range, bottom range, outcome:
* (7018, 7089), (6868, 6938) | 1.05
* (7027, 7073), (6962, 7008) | 1.01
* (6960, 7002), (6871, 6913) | 1.06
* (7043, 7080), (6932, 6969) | 1.00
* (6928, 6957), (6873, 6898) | 1.07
